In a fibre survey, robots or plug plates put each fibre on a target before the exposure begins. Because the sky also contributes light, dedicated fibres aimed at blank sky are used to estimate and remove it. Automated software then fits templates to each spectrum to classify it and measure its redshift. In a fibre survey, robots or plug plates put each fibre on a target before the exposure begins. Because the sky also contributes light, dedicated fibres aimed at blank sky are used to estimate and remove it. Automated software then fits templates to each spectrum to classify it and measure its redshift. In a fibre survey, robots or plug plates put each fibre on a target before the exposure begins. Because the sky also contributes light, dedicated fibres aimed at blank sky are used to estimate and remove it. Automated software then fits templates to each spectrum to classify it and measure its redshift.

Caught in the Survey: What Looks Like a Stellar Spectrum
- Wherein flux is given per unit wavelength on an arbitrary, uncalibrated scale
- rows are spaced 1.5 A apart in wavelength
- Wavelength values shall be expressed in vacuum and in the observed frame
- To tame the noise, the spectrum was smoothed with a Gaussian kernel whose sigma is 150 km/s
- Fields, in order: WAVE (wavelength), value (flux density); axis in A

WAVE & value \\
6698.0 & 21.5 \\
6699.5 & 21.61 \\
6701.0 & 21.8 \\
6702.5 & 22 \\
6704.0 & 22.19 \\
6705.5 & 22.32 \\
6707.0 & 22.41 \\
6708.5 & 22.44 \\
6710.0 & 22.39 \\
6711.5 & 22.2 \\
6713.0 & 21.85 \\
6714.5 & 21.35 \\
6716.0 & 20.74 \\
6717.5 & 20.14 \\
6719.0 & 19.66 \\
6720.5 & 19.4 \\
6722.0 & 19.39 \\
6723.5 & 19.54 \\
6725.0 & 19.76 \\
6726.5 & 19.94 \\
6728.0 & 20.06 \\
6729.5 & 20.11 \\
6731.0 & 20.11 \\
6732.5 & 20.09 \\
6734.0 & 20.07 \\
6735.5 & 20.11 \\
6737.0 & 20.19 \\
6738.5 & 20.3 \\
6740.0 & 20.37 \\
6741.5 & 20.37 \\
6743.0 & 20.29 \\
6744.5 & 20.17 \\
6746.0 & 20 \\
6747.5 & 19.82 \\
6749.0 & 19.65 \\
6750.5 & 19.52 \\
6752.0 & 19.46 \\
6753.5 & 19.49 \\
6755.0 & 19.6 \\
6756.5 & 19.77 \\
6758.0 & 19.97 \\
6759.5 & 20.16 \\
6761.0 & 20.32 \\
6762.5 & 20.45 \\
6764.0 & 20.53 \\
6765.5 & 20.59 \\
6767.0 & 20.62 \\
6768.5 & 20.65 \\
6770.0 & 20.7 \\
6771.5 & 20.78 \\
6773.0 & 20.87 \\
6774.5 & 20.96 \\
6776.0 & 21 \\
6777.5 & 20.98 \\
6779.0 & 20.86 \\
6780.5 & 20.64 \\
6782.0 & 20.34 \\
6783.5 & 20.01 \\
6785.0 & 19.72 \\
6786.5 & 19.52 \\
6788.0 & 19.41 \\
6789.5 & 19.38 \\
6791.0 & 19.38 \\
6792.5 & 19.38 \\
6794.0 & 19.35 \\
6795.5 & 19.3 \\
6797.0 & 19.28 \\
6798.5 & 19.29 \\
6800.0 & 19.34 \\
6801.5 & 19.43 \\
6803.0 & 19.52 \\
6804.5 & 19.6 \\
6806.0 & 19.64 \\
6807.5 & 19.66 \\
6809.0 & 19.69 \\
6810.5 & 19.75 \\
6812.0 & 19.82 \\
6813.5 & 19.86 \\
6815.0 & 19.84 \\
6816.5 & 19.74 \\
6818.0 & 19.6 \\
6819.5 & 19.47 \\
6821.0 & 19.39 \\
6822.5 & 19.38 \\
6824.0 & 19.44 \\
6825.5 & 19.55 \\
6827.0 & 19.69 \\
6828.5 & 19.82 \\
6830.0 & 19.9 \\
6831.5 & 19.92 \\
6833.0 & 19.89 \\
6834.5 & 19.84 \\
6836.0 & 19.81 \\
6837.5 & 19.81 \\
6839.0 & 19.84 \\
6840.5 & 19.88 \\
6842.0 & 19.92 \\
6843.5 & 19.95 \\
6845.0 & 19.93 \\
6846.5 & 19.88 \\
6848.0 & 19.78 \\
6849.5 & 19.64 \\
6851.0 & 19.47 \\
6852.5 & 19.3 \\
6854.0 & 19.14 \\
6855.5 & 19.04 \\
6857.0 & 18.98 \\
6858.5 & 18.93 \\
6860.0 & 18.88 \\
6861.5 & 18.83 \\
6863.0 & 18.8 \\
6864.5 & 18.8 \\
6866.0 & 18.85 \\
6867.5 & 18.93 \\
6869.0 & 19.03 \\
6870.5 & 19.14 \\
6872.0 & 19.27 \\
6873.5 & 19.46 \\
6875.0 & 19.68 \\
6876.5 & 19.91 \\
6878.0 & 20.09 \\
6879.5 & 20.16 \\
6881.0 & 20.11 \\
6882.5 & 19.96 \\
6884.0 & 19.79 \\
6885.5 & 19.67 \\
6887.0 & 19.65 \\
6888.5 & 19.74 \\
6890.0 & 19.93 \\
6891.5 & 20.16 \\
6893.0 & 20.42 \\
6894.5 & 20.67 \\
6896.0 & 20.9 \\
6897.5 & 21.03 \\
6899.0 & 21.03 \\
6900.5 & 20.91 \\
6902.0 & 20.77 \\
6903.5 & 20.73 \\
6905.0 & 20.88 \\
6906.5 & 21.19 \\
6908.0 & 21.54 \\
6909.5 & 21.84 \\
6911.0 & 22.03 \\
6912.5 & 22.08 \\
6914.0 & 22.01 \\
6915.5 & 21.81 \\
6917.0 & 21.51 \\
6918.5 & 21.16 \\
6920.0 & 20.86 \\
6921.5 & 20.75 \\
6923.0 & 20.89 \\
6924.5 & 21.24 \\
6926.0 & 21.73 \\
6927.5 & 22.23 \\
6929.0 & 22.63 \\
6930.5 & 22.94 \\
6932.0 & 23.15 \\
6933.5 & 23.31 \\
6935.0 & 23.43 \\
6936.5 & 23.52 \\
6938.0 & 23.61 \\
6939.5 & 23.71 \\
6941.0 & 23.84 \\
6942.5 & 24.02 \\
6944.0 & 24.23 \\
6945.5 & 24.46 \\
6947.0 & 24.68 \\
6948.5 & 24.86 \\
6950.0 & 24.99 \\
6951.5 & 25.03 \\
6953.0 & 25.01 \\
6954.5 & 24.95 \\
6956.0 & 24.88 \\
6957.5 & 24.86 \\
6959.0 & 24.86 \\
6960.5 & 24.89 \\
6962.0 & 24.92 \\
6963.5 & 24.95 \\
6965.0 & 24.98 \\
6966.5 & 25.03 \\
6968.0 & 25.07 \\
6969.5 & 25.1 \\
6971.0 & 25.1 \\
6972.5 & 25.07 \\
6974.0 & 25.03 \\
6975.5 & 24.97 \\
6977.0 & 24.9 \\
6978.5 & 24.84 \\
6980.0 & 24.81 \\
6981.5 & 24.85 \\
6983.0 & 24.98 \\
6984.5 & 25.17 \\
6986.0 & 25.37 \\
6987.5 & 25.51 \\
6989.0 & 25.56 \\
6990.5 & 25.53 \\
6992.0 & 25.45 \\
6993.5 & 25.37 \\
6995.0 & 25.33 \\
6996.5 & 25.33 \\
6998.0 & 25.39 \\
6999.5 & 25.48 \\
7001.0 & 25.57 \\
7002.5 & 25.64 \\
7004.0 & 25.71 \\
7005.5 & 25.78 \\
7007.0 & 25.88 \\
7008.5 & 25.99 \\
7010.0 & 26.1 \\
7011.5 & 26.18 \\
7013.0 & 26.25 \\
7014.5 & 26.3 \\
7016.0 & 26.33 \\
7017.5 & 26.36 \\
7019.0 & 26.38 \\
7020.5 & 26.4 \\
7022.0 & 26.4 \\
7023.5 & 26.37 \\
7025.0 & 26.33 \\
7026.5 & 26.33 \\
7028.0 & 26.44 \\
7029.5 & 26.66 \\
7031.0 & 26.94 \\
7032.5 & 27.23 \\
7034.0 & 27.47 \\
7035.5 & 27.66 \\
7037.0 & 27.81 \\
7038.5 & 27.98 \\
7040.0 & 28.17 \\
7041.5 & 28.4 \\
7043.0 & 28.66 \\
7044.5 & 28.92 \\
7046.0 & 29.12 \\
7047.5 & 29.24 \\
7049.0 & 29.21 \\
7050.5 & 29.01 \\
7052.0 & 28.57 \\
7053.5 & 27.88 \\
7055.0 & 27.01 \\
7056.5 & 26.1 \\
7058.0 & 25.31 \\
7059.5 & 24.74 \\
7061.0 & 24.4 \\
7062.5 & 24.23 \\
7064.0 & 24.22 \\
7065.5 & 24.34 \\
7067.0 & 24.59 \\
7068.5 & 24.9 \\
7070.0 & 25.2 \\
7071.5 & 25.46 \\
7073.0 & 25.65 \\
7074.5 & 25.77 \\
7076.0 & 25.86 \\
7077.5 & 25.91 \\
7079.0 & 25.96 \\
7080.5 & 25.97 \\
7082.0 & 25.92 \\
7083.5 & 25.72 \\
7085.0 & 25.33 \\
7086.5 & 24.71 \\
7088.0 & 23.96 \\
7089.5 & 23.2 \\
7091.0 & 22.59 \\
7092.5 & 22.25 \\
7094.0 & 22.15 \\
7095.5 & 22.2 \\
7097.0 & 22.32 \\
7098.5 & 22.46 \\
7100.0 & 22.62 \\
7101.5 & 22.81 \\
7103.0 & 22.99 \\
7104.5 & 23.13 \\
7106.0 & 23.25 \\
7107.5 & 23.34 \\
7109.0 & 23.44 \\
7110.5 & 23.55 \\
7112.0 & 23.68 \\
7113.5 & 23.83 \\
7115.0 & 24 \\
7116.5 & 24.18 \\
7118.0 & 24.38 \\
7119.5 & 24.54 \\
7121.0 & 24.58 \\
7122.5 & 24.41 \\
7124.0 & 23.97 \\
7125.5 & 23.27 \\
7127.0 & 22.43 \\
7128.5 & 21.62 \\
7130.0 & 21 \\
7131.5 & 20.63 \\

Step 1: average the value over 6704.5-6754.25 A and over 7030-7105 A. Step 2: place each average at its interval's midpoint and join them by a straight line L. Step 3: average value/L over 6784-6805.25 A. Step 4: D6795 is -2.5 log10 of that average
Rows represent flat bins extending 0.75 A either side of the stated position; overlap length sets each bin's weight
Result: 0.11 mag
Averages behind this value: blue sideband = 20.4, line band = 19.4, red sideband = 25.7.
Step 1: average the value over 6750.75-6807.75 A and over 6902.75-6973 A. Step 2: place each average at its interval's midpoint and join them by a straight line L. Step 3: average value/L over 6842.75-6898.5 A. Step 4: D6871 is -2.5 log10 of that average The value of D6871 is 0.12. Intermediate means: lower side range 20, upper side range 23.3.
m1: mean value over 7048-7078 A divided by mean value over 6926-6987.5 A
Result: 1.06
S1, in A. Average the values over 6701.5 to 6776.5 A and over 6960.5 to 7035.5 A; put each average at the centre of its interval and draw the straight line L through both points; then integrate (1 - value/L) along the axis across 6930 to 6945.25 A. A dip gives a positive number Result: 0.5 A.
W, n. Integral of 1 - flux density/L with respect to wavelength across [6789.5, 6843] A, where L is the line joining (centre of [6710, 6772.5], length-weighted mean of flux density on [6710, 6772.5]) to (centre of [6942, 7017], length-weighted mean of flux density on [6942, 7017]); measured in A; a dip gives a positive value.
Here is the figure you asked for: 5.3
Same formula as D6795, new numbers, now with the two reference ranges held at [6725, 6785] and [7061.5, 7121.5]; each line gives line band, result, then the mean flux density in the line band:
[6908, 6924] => 0.030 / 21.5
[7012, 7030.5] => -0.134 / 26.4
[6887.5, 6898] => 0.075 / 20.4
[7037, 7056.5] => -0.200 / 28.4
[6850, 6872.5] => 0.131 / 19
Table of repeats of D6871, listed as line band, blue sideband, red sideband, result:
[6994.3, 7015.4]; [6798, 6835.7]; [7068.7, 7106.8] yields -0.14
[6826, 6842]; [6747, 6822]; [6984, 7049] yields 0.08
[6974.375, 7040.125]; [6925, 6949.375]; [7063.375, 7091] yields -0.07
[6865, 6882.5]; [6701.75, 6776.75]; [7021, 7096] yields 0.17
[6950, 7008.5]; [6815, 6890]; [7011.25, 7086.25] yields -0.05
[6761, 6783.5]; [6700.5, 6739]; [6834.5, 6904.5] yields -0.01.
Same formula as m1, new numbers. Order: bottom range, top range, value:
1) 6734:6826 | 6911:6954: 1.15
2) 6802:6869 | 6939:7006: 1.28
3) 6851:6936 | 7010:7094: 1.28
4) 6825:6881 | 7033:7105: 1.31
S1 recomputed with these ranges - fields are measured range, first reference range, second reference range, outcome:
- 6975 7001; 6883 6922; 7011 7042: -0.2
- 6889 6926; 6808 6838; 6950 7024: 2.5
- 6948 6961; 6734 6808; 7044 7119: -1.2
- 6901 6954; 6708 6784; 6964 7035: 3.4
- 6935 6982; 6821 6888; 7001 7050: -1.2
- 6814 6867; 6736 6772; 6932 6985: 6.1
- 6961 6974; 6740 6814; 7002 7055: 0.2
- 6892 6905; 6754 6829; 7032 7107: 0.8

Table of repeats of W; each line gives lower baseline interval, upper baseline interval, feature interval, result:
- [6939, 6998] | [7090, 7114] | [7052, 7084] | -2.9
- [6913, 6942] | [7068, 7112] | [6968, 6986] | -1.7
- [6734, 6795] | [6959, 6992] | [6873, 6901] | 3.5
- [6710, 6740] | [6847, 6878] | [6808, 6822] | -0.1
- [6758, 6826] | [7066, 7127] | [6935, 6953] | -1.8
